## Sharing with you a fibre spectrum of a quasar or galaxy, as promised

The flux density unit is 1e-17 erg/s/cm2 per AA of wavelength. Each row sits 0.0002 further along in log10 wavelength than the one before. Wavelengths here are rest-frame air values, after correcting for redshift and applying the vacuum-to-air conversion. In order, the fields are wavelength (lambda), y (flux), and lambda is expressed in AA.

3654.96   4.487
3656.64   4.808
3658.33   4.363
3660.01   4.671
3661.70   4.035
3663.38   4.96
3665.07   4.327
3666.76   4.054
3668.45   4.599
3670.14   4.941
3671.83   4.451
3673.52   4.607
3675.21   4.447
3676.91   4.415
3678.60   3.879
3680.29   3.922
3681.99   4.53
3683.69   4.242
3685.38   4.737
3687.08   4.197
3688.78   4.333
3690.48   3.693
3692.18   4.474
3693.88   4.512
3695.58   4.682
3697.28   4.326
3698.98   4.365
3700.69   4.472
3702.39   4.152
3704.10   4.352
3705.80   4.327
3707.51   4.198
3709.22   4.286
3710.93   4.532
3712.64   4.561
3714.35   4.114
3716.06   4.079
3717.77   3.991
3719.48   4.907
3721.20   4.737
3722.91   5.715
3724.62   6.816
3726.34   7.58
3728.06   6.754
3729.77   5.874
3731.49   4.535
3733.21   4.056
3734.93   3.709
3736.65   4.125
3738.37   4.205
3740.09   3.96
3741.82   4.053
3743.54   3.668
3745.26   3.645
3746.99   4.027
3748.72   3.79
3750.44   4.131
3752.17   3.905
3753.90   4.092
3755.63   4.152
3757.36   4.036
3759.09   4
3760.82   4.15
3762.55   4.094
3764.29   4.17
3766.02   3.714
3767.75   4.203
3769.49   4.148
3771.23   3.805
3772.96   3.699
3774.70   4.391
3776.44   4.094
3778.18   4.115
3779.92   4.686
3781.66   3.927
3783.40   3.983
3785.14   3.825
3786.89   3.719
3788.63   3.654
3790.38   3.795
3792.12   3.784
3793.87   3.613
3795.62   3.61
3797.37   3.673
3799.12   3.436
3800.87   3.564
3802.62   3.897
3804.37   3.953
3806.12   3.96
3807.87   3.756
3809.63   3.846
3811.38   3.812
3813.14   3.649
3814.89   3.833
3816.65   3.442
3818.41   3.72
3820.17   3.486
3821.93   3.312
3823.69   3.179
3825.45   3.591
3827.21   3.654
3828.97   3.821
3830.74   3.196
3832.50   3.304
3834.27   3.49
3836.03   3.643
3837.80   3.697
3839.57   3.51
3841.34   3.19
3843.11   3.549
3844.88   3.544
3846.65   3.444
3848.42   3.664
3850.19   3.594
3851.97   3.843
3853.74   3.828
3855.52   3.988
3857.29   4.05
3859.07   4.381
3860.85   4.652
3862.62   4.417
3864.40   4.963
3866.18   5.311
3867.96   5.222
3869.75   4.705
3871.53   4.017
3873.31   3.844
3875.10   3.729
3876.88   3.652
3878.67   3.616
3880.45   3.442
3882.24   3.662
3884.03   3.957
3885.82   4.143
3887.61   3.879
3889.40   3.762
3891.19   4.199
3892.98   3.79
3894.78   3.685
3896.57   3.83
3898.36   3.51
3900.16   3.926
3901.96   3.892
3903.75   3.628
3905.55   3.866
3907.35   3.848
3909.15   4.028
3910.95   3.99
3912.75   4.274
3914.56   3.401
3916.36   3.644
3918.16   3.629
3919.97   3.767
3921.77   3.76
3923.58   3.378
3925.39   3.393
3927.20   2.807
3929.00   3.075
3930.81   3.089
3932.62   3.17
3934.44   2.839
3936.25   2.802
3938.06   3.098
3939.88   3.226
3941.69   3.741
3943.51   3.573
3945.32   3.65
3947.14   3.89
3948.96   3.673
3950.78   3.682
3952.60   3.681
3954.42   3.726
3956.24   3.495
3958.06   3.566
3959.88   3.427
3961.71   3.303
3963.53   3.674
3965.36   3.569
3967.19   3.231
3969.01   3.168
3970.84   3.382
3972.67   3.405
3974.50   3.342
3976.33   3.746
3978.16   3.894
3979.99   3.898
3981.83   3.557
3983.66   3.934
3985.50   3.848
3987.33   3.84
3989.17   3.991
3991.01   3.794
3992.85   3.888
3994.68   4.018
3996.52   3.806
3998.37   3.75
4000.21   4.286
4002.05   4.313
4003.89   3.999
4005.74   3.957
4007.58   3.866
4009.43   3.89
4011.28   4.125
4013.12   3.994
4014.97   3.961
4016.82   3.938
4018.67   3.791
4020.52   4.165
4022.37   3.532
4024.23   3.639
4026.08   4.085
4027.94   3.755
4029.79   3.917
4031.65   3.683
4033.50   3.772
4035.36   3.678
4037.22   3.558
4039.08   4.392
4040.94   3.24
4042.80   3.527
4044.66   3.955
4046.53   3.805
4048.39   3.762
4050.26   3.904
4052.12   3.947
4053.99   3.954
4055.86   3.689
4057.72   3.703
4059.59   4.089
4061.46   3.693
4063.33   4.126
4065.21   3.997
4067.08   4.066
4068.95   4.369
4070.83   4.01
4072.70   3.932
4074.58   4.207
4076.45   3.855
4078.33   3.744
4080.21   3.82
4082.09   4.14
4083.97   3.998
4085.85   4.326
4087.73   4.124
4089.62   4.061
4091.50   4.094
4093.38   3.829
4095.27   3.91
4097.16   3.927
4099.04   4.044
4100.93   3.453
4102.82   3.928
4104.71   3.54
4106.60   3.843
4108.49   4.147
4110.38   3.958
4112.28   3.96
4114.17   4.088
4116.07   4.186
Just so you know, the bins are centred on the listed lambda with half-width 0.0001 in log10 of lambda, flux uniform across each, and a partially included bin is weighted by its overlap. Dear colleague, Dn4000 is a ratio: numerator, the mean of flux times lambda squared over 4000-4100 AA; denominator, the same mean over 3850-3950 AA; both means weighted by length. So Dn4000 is 1.1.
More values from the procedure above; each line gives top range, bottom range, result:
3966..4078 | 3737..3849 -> 1.14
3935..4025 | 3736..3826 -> 1.06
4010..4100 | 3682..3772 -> 1.05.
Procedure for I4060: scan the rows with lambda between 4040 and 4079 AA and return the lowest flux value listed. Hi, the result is 3.24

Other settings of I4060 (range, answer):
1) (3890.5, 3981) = 2.802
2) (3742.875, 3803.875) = 3.436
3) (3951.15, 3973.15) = 3.168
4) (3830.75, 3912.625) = 3.19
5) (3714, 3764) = 3.645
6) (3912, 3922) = 3.401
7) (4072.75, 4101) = 3.453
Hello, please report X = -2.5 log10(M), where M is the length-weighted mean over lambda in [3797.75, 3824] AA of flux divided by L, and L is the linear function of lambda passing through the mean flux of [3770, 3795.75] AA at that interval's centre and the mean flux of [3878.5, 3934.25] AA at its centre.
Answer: 0.058 mag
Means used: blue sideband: 3.92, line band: 3.67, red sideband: 3.67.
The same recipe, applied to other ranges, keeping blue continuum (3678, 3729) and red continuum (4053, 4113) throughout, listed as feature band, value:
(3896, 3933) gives 0.18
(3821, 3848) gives 0.26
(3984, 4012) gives 0.04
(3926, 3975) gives 0.23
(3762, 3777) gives 0.13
